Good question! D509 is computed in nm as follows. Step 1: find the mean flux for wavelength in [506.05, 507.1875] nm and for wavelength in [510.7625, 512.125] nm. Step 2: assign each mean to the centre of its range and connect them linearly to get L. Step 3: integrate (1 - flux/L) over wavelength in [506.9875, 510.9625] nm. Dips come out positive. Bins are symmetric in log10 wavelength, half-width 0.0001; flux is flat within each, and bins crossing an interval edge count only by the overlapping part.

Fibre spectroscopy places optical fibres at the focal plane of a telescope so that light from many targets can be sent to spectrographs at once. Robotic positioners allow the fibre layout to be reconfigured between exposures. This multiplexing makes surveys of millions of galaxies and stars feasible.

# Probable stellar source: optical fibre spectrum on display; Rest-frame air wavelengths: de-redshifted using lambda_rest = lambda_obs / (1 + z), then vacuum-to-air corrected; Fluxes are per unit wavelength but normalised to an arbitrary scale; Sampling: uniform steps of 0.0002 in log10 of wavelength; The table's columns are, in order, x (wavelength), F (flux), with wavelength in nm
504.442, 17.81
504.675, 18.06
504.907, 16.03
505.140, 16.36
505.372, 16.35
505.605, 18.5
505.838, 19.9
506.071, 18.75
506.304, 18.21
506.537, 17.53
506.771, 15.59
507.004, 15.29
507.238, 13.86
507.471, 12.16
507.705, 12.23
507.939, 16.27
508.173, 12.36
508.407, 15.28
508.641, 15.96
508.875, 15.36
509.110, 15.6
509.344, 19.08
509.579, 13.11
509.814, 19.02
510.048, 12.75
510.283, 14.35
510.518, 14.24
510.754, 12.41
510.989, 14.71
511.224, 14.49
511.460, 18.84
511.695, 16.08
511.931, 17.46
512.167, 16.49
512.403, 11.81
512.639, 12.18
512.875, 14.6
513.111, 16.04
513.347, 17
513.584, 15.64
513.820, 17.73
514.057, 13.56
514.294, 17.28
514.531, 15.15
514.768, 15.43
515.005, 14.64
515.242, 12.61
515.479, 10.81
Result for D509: 0.42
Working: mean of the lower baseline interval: 16.7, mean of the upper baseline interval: 16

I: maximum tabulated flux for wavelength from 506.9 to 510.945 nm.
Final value 19.08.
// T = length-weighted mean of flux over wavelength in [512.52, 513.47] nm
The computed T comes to 15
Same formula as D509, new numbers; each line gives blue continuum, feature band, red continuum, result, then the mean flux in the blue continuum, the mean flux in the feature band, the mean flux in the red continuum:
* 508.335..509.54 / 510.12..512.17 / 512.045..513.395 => -0.02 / 16.1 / 15.3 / 14.6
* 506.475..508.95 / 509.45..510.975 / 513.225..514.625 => 0.08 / 14.6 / 14.4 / 16.1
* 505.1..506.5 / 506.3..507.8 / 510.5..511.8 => 0.23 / 18.1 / 14.8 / 15.2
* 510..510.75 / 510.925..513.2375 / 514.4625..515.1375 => -0.18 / 13.7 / 15.3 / 15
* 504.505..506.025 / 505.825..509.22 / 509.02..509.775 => 0.28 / 17.6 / 15.5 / 16.3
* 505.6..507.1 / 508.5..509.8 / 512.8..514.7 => 0.07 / 17.7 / 16.1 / 15.9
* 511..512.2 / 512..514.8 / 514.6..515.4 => -0.01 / 16.5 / 15.3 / 14.1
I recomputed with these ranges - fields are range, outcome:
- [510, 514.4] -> 18.84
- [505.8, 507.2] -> 19.9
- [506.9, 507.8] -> 15.29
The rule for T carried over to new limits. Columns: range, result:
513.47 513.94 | 16.7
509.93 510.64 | 13.8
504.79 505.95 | 17.4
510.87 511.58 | 16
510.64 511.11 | 13.6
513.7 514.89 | 15.8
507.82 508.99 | 15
